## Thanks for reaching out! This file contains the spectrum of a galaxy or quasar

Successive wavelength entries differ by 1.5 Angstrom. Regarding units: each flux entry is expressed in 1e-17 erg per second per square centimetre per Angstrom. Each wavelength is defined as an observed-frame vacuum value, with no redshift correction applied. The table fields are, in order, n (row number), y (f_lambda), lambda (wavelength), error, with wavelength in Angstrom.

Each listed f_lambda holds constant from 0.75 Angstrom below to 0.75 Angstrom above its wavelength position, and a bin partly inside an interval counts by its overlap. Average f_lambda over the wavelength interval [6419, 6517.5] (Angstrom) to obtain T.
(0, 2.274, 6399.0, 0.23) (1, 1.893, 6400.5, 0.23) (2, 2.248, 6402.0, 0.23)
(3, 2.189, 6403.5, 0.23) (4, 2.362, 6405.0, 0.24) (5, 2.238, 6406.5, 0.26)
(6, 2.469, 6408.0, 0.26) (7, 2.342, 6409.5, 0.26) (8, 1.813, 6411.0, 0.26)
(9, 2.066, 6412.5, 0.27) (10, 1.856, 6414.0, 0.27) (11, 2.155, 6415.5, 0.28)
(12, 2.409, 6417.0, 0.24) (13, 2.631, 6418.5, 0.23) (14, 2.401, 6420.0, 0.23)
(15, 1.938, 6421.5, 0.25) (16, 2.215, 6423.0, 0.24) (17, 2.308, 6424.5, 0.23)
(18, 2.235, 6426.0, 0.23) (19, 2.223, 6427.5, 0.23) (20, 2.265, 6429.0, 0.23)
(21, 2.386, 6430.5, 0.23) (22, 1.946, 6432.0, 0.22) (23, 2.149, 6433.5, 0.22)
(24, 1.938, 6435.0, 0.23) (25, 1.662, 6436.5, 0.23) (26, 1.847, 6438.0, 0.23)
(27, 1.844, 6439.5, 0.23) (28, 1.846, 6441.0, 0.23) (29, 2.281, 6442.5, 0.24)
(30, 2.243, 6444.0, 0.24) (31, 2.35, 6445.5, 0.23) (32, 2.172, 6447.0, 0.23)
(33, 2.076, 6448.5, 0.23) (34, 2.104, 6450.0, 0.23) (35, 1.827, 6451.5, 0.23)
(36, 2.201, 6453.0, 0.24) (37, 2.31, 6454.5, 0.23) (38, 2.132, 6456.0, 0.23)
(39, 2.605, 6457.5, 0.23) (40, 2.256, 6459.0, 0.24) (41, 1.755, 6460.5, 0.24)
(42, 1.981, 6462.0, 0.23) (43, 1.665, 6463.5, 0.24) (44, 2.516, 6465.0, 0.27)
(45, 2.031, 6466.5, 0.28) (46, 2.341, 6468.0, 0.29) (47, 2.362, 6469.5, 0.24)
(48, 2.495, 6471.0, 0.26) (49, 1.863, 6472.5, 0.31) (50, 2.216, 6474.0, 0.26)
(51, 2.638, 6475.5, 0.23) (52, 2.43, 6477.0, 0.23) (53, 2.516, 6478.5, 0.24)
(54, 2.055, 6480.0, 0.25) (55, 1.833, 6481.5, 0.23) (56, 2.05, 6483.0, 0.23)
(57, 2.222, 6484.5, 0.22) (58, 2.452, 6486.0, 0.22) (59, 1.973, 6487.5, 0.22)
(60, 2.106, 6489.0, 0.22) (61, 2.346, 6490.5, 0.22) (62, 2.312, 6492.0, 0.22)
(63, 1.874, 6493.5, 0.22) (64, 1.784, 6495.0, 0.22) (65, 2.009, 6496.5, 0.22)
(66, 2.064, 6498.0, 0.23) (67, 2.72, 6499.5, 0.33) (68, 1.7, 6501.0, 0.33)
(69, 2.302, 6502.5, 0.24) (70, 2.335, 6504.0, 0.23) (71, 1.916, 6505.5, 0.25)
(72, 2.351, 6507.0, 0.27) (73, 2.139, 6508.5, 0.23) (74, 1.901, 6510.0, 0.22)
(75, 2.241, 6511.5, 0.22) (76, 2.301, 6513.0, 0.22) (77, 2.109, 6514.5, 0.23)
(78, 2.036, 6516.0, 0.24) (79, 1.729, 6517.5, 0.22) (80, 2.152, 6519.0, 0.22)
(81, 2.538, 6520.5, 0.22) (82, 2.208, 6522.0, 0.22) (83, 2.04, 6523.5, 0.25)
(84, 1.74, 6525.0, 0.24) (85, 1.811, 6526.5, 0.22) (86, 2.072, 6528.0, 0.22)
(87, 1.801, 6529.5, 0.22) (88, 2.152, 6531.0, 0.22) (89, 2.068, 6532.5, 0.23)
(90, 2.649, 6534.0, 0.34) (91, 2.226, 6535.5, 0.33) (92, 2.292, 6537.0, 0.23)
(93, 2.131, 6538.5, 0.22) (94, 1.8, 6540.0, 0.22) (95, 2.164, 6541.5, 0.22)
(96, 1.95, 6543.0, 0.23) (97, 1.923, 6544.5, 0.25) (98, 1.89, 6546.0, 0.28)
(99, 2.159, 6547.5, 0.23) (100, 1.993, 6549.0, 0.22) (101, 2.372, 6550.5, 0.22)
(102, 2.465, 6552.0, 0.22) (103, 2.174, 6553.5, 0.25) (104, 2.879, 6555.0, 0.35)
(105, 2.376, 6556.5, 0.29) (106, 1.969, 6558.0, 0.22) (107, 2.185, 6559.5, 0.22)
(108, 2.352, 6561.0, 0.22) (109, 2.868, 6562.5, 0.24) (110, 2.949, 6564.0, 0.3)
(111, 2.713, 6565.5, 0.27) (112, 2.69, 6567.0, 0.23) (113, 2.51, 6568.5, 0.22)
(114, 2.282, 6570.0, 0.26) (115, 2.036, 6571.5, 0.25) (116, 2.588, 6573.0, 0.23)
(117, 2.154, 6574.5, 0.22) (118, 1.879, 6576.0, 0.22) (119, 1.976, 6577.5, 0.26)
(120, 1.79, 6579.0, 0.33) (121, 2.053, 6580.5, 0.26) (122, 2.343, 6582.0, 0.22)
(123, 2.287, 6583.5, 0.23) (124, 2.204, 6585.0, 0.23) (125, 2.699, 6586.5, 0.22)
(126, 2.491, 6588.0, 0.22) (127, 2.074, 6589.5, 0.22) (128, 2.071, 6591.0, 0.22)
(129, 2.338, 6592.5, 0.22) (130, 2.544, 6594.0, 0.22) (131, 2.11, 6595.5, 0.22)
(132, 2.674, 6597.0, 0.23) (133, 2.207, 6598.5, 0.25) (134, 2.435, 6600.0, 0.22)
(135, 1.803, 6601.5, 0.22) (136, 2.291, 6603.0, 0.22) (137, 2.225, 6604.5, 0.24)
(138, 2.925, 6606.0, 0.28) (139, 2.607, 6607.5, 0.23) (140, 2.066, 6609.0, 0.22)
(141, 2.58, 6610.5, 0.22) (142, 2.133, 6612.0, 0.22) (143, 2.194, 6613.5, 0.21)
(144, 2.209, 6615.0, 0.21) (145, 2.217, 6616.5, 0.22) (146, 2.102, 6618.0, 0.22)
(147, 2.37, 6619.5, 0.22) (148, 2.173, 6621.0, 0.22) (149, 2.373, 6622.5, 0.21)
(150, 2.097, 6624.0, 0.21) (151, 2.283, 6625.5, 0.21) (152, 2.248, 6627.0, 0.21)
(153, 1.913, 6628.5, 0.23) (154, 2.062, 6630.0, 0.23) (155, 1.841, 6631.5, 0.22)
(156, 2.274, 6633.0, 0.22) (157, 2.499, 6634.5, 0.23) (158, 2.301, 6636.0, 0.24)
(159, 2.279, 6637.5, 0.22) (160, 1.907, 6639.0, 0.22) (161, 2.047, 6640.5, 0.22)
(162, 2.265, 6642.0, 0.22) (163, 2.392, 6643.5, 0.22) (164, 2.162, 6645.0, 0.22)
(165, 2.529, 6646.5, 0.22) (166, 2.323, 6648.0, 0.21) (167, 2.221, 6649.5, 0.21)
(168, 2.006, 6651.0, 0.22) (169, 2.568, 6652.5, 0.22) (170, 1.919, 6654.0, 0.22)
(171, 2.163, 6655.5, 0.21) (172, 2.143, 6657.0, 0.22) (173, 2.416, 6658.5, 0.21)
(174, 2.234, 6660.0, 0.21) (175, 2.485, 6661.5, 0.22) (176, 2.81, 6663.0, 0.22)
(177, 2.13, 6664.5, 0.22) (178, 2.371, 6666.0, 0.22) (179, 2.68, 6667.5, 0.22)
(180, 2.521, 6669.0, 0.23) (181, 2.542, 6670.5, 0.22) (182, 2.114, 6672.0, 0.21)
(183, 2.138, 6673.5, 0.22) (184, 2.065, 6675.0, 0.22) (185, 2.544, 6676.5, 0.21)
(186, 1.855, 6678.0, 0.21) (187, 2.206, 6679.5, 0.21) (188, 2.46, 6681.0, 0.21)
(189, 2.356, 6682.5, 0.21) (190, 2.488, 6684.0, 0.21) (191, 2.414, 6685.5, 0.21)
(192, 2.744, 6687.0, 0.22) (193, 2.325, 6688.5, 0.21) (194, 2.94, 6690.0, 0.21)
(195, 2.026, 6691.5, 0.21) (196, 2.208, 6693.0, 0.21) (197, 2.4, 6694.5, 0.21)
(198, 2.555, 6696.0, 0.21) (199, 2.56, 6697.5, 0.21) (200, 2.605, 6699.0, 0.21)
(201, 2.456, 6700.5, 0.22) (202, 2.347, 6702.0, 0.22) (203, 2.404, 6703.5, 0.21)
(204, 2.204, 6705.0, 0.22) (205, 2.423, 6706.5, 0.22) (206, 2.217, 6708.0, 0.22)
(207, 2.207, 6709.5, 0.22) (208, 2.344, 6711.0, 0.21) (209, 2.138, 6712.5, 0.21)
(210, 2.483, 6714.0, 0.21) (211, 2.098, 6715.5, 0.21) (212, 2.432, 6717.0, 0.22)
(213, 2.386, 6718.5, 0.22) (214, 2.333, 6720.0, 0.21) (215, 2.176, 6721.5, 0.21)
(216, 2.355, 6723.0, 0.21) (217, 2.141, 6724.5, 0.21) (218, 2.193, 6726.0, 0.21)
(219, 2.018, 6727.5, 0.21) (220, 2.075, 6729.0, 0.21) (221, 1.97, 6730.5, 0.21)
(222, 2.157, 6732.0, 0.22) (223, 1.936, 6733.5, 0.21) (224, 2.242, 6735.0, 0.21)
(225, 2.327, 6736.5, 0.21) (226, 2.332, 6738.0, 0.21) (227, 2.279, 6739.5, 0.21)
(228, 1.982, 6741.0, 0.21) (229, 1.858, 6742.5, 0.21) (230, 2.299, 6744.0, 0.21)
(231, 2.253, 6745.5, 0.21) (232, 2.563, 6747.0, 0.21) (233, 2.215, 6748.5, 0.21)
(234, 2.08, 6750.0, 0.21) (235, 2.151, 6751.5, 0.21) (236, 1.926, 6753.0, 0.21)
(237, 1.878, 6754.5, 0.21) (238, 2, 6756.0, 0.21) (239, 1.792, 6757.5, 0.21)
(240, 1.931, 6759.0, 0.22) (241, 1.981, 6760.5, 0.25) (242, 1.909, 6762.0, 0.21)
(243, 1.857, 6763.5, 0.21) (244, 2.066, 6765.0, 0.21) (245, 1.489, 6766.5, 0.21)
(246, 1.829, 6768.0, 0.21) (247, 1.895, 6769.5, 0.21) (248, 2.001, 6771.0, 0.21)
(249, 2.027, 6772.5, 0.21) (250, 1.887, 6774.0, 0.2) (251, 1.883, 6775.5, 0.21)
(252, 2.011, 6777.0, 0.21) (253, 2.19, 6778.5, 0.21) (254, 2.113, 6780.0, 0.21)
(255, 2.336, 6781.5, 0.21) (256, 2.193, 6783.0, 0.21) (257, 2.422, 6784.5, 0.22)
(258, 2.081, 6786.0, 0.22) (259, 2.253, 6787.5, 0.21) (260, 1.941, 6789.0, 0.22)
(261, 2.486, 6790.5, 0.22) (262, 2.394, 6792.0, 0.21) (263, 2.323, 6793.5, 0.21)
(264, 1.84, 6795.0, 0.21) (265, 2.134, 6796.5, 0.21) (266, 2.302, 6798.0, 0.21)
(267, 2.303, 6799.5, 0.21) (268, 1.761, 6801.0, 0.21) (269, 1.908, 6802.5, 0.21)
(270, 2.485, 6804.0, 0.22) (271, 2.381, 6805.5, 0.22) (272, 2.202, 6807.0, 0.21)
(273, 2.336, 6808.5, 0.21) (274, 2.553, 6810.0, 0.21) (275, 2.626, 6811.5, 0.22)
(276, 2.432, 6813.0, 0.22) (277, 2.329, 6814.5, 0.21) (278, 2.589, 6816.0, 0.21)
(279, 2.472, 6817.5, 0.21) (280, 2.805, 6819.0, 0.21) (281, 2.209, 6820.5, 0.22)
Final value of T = 2.15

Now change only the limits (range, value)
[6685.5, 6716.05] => 2.39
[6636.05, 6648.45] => 2.24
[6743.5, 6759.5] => 2.1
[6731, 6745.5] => 2.16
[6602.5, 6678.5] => 2.27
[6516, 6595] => 2.22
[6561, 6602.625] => 2.32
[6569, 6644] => 2.24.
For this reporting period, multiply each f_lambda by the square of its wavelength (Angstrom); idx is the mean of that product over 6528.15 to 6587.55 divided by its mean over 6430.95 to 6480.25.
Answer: 1.09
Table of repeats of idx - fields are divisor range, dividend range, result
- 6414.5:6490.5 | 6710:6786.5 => 1.06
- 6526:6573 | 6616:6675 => 1.03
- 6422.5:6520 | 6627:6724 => 1.15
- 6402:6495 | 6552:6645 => 1.11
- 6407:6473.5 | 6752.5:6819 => 1.11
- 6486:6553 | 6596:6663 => 1.11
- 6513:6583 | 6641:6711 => 1.11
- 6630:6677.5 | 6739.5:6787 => 0.92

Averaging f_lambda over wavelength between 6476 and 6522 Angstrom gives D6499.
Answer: 2.15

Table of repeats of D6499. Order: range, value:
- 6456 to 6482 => 2.21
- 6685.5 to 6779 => 2.18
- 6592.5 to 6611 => 2.37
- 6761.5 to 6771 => 1.85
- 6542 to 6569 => 2.35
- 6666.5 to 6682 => 2.31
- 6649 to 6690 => 2.34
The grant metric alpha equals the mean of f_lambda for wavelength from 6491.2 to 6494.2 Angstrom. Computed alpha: 2.1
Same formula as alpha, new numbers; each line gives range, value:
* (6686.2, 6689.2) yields 2.54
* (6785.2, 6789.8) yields 2.1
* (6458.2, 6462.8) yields 2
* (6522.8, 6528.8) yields 1.91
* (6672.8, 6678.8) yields 2.15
